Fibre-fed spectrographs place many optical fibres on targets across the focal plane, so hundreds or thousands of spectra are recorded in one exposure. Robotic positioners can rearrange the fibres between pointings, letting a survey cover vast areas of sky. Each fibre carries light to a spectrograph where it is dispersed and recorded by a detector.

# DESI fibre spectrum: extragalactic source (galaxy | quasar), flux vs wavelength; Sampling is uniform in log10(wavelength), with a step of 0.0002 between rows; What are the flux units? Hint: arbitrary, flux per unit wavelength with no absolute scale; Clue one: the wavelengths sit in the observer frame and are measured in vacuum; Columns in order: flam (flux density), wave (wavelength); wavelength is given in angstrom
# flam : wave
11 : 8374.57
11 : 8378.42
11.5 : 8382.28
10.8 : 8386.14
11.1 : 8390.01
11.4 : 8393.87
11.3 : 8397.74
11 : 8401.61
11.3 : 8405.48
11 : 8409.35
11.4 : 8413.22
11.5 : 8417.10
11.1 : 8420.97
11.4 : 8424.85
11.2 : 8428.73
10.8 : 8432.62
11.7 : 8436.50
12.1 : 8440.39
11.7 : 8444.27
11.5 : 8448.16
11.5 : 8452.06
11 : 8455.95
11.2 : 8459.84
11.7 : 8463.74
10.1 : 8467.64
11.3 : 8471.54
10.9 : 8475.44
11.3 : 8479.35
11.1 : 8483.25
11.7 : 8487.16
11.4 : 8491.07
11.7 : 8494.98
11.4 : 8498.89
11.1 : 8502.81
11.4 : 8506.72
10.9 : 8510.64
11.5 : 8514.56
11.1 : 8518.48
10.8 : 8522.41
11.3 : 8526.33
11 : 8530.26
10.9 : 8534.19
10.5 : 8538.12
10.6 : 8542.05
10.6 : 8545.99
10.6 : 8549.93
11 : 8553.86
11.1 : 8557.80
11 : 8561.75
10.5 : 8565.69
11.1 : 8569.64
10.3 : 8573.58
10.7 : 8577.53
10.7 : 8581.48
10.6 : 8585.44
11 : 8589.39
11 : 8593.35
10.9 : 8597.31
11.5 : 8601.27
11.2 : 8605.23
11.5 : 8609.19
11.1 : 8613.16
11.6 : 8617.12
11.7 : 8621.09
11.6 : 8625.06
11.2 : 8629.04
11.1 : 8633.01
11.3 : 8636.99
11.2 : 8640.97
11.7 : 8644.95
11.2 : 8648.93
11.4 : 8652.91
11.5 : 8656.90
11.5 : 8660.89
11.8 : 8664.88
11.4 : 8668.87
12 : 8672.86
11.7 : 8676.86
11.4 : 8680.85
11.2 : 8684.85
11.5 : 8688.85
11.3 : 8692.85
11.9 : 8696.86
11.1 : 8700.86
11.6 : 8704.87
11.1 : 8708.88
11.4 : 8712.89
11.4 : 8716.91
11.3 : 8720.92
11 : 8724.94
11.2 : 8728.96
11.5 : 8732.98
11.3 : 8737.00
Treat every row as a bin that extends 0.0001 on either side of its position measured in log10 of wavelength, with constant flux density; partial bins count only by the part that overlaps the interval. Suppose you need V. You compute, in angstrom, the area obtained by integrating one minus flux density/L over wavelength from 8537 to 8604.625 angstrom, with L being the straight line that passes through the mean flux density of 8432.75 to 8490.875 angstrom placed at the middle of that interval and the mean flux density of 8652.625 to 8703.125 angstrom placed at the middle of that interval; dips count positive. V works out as 3.6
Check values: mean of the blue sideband 11.3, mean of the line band 10.8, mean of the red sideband 11.5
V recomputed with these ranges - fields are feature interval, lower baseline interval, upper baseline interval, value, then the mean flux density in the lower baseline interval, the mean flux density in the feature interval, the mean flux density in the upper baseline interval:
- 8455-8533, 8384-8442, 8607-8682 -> 1.0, 11.3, 11.2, 11.5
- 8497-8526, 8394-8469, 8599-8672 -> 0.4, 11.3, 11.2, 11.4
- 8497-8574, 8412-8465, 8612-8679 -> 3.3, 11.4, 10.9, 11.5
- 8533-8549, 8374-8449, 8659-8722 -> 1.0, 11.3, 10.6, 11.5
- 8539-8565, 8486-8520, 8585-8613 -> 1.0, 11.4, 10.8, 11.1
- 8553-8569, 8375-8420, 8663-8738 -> 0.6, 11.2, 10.9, 11.4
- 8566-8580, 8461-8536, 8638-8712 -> 0.8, 11.2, 10.7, 11.5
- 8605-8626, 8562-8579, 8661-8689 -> -0.7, 10.7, 11.5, 11.6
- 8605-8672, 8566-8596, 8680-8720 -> -2.2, 10.8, 11.4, 11.4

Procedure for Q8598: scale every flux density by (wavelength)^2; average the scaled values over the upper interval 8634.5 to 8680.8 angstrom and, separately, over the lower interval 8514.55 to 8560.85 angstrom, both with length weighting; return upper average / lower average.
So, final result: 1.09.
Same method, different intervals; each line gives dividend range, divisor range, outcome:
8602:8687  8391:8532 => 1.06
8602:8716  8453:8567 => 1.07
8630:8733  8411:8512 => 1.06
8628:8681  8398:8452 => 1.06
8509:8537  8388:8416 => 1.01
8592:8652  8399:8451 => 1.04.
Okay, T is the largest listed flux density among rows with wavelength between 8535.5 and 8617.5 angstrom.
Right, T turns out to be 11.6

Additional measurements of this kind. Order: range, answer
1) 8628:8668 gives 11.8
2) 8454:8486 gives 11.7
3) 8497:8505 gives 11.4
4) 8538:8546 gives 10.6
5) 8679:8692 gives 11.5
